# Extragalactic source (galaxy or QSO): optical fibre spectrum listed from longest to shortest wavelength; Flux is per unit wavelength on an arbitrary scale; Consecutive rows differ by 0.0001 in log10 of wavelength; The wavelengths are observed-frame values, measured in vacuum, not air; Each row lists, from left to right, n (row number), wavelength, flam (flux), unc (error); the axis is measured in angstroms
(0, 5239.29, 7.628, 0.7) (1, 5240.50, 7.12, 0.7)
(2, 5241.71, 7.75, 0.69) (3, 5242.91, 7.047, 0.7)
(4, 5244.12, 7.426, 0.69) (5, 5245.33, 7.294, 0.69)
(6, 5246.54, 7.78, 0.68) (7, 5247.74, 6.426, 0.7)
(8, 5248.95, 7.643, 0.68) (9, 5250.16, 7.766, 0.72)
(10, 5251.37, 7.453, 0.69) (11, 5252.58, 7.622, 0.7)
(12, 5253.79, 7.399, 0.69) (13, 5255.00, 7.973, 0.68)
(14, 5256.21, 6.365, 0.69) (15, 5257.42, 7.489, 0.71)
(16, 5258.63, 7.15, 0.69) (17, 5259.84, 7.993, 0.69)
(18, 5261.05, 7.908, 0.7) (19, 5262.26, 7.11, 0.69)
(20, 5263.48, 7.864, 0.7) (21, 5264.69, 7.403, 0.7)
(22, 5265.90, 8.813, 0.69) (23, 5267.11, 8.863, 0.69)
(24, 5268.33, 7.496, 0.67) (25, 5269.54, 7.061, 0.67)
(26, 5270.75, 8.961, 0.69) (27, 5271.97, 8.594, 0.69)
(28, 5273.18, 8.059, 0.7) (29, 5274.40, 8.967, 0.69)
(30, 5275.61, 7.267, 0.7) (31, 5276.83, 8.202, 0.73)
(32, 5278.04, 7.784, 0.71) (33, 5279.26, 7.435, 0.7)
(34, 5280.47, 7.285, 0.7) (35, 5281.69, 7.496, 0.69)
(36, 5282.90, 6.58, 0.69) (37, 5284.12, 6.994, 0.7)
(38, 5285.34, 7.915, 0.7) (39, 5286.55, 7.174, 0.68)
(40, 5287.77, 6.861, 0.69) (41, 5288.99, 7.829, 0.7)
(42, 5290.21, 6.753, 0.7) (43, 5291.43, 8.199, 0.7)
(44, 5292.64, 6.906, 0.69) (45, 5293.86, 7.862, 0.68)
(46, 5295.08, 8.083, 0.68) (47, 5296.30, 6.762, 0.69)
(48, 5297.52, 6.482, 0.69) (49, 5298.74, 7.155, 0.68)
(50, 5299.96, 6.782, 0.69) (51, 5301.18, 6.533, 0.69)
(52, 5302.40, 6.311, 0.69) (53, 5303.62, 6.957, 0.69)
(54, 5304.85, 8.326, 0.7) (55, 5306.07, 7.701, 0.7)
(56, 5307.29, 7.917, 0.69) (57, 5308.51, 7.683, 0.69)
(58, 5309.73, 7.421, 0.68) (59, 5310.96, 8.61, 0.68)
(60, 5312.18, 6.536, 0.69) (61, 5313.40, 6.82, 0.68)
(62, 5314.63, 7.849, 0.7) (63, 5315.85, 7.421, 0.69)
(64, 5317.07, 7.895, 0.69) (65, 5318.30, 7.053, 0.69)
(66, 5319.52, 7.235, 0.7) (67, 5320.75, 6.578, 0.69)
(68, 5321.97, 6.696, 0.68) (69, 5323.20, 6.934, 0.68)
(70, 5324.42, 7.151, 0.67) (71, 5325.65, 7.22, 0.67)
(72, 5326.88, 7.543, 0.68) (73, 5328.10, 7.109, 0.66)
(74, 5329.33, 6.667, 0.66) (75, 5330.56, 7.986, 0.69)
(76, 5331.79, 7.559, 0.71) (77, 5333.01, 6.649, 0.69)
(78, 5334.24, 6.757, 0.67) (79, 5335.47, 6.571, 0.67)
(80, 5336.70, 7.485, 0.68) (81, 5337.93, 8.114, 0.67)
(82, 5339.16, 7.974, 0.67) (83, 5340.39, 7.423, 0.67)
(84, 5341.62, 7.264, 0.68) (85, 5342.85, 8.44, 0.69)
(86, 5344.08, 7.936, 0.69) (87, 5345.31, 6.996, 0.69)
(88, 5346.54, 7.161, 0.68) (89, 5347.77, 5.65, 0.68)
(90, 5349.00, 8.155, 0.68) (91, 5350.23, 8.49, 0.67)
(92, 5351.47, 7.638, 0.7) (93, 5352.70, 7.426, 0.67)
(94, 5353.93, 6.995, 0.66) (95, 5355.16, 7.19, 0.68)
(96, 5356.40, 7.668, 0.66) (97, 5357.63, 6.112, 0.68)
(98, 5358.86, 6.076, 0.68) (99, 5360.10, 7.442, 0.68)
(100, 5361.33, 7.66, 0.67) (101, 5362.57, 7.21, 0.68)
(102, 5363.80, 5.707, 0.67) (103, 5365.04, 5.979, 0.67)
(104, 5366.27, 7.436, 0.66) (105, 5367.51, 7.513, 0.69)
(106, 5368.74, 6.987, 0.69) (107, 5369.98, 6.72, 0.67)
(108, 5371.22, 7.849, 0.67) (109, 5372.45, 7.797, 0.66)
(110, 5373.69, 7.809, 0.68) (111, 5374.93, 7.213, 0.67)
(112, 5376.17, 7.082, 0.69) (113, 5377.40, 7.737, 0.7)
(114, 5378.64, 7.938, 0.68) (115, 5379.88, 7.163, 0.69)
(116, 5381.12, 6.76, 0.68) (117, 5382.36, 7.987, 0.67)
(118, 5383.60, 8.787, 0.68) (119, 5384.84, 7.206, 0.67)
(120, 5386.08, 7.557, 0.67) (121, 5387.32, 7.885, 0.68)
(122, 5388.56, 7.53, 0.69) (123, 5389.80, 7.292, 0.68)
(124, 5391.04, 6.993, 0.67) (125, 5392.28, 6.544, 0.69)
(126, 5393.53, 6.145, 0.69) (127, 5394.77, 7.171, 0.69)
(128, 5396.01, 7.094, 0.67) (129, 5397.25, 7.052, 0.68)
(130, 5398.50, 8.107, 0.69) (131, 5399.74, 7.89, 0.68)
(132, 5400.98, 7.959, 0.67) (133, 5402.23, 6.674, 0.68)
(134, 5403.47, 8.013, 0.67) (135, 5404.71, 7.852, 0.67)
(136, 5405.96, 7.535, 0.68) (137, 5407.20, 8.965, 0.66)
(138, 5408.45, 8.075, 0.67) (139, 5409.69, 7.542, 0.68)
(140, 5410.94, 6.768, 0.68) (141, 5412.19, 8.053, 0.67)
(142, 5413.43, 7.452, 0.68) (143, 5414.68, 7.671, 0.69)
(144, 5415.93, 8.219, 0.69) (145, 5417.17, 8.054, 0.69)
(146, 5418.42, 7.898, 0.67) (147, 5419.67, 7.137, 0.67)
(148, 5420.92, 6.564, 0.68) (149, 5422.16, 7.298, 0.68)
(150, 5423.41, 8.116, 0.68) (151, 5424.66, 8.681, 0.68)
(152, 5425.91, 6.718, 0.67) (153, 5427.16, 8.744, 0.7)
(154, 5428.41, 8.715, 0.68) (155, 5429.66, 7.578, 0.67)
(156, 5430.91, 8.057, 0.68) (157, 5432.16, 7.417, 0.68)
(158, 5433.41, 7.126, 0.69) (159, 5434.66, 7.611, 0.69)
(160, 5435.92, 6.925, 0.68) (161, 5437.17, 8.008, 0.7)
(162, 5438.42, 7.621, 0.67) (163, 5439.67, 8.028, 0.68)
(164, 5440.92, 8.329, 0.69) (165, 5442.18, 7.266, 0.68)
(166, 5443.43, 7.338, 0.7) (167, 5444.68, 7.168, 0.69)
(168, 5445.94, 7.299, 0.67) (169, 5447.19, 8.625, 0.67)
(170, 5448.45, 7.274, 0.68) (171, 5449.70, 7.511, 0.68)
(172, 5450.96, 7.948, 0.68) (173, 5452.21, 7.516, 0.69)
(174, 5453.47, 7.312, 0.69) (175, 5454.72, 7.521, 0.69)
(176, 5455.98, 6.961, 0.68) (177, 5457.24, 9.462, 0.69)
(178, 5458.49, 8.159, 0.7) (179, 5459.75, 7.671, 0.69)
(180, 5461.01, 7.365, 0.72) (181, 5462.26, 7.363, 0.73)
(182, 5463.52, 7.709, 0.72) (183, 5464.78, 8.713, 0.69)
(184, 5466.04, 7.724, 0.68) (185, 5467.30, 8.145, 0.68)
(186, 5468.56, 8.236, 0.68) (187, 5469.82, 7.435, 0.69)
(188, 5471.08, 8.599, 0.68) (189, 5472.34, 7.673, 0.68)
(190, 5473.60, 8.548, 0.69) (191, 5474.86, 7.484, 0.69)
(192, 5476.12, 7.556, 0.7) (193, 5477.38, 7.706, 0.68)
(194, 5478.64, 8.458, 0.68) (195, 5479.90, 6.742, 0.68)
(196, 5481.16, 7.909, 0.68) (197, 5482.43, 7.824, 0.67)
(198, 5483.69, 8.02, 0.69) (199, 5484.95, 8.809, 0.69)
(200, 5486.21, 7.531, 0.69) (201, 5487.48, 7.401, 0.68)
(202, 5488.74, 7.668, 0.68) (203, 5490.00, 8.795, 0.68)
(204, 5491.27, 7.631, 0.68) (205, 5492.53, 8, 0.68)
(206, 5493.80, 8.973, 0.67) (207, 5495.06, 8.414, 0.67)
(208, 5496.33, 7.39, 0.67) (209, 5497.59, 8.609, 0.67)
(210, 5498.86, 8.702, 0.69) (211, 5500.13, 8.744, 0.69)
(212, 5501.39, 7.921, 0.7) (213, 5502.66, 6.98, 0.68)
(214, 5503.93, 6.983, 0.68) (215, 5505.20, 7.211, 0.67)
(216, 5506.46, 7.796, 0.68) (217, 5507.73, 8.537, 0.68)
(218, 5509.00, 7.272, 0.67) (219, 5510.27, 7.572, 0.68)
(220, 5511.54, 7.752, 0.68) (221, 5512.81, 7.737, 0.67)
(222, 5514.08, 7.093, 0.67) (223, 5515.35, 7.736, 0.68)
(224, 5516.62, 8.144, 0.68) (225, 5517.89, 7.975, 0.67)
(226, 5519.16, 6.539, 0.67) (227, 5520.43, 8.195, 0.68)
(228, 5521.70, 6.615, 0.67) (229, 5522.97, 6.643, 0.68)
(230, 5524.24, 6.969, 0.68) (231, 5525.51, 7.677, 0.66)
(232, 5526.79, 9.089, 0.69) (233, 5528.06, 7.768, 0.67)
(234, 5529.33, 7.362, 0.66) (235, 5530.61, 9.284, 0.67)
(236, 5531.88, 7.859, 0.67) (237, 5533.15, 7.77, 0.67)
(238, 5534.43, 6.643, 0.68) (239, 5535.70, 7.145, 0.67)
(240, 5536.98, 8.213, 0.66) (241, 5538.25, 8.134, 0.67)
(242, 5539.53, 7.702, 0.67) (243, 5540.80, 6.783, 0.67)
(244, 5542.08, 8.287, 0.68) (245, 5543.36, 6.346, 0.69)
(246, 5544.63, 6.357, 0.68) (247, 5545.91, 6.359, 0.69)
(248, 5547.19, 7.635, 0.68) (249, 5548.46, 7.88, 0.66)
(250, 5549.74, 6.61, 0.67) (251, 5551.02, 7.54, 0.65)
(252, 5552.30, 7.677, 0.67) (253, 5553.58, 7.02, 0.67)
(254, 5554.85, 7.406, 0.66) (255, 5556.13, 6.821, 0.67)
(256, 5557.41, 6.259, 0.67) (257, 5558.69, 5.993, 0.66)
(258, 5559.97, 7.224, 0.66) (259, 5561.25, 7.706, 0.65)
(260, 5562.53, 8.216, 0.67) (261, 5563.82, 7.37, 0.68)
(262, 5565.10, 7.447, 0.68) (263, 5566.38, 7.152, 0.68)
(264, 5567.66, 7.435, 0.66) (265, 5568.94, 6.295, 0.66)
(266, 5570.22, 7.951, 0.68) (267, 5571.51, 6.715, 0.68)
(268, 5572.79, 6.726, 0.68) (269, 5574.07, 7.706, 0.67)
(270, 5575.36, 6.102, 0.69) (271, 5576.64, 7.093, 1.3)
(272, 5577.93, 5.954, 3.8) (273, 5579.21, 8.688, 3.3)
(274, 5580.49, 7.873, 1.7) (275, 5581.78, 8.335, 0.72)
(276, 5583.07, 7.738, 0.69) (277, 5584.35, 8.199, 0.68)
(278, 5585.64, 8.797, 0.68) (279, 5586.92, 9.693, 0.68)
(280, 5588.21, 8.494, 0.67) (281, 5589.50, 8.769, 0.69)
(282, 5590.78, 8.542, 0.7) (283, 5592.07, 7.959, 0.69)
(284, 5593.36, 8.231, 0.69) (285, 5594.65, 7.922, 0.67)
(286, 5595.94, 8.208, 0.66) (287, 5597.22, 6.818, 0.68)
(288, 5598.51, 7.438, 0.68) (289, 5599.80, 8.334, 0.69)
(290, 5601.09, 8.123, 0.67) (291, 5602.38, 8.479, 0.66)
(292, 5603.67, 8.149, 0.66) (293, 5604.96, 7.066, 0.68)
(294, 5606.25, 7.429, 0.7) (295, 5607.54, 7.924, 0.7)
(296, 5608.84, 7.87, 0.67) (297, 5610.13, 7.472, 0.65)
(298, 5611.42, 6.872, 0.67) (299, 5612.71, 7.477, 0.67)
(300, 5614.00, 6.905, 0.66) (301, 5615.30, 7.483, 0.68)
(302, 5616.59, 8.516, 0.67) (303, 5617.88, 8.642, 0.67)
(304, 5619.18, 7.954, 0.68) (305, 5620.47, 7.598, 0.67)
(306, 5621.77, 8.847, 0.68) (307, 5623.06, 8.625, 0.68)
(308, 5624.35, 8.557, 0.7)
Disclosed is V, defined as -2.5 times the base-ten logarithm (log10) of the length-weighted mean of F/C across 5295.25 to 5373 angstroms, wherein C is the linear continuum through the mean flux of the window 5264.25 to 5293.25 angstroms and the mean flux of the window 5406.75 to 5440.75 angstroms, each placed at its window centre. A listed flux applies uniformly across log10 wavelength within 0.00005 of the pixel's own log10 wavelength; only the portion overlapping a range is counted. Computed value 0.07 mag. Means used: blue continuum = 7.71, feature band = 7.23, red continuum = 7.74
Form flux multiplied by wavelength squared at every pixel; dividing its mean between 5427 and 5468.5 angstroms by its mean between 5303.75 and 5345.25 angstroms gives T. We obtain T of 1.1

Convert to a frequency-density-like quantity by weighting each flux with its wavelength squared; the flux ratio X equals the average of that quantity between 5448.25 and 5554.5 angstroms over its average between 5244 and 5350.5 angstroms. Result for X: 1.12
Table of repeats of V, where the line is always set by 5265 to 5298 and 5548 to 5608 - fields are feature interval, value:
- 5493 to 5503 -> -0.09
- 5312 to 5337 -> 0.08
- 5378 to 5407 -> 0.03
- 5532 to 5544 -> 0.02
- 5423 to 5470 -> -0.02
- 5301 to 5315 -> 0.04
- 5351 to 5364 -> 0.09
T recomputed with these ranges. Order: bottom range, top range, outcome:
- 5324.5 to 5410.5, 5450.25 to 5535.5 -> 1.11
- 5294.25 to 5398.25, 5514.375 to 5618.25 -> 1.13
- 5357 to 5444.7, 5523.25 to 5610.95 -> 1.08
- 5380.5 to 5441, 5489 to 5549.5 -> 1.05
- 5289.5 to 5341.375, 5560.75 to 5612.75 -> 1.17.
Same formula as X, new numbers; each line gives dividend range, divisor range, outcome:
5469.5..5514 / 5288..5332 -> 1.16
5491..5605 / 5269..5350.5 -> 1.13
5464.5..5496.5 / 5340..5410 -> 1.12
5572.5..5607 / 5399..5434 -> 1.09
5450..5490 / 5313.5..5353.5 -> 1.13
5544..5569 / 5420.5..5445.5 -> 0.97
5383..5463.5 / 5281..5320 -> 1.09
